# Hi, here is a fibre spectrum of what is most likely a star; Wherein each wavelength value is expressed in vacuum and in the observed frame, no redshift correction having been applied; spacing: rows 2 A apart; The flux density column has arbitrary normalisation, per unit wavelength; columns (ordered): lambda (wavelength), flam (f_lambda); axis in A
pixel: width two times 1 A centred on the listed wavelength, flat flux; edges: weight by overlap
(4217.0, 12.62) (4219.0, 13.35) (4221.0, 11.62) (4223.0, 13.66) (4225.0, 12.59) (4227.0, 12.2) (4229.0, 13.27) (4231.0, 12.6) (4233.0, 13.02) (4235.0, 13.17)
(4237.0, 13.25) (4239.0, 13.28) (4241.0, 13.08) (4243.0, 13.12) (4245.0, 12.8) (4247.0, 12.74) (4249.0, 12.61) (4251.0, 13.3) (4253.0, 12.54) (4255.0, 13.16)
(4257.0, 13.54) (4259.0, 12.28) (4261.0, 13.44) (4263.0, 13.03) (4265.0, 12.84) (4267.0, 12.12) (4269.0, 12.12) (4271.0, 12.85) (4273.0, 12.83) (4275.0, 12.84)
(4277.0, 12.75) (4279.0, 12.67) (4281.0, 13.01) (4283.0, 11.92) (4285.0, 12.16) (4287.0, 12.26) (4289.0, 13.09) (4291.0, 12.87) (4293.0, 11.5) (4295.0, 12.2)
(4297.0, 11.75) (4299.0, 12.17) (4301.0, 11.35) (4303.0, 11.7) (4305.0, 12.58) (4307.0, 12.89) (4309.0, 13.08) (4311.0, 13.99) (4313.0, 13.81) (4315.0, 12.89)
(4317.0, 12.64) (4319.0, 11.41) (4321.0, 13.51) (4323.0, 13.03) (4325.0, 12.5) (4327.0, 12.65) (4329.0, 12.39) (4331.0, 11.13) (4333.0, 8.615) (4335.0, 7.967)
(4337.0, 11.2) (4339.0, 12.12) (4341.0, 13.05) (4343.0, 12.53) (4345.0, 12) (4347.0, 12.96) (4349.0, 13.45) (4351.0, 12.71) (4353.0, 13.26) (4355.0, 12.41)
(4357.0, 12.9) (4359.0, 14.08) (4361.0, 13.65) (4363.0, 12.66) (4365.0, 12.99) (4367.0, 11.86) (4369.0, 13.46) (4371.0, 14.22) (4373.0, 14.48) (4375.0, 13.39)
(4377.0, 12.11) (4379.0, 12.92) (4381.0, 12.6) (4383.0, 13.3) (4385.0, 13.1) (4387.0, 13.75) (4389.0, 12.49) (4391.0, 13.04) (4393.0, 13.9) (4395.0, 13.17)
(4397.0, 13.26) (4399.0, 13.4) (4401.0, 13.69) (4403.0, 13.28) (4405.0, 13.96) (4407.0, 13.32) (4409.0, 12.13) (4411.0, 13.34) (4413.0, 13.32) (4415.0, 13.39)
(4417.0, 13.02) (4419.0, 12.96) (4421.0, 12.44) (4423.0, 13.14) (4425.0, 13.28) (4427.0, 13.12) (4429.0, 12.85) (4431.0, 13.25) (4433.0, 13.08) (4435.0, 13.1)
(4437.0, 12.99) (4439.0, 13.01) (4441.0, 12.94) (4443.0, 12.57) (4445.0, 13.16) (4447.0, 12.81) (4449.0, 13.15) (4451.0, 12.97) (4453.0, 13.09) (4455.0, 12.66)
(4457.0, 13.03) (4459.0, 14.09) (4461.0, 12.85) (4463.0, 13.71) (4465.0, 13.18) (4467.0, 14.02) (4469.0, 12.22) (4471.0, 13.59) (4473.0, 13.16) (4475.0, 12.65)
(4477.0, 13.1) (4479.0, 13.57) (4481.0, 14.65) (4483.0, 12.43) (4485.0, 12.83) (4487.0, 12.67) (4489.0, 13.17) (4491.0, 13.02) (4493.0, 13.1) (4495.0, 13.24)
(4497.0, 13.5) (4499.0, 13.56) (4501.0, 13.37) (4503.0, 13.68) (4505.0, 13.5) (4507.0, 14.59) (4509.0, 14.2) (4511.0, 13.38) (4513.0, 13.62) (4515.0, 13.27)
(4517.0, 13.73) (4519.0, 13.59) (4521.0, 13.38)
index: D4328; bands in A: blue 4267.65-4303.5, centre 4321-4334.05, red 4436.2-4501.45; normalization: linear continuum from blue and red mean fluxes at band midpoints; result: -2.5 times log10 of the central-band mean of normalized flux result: 0.061 mag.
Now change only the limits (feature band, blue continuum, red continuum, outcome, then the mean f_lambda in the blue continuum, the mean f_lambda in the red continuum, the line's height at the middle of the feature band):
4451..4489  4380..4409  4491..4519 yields 0.02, 13.3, 13.6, 13.5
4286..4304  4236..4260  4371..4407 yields 0.09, 13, 13.3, 13.1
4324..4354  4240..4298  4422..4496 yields 0.08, 12.7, 13.1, 12.8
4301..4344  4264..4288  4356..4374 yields 0.07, 12.5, 13.4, 13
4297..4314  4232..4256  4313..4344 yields -0.04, 13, 11.9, 12.2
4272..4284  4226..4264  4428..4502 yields 0.03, 13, 13.1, 13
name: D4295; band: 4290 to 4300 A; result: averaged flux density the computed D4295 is 12.1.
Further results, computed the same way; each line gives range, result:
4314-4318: 12.8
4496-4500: 13.5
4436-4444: 12.9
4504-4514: 13.9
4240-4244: 13.1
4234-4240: 13.2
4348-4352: 13.1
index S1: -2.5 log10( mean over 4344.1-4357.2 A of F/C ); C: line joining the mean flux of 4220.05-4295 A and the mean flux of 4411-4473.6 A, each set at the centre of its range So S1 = 0.010 mag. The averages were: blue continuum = 12.8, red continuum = 13.1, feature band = 12.8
